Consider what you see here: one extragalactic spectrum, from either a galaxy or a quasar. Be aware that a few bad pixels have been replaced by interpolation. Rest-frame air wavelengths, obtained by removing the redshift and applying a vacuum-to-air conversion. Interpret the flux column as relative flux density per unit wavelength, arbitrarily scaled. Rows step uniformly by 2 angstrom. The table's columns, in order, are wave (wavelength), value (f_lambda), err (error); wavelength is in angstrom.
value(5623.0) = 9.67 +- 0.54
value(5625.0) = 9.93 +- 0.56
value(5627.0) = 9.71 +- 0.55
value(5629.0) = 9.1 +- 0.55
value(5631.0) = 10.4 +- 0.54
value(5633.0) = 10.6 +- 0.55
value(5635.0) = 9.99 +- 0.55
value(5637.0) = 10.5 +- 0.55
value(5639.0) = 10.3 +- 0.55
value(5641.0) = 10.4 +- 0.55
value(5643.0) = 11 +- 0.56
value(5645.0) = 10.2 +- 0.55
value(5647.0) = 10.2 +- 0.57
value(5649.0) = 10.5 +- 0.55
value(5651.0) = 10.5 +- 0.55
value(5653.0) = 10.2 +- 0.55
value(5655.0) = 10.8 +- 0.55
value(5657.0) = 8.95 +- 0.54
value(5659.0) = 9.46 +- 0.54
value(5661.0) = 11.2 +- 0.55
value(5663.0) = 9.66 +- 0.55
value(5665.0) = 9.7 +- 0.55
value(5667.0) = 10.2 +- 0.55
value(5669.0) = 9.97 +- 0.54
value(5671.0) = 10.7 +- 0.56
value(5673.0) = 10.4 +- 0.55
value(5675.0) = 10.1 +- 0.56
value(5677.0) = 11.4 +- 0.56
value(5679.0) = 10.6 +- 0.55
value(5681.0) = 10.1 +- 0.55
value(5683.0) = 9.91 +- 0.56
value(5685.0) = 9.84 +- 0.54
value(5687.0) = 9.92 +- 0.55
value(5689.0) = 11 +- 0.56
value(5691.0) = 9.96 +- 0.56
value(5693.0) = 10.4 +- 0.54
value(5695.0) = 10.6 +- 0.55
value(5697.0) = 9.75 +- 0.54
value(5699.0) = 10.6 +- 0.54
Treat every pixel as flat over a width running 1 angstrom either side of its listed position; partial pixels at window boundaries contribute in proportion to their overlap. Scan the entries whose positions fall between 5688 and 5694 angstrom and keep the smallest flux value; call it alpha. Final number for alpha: 9.96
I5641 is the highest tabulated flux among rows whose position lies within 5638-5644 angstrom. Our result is 11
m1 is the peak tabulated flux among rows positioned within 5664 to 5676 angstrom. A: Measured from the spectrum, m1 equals 10.7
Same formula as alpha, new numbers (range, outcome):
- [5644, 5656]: 10.2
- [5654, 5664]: 8.95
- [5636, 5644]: 10.3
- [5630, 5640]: 9.99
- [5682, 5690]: 9.84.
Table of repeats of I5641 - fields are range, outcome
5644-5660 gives 10.8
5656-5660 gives 9.46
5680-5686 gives 10.1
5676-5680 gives 11.4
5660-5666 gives 11.2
